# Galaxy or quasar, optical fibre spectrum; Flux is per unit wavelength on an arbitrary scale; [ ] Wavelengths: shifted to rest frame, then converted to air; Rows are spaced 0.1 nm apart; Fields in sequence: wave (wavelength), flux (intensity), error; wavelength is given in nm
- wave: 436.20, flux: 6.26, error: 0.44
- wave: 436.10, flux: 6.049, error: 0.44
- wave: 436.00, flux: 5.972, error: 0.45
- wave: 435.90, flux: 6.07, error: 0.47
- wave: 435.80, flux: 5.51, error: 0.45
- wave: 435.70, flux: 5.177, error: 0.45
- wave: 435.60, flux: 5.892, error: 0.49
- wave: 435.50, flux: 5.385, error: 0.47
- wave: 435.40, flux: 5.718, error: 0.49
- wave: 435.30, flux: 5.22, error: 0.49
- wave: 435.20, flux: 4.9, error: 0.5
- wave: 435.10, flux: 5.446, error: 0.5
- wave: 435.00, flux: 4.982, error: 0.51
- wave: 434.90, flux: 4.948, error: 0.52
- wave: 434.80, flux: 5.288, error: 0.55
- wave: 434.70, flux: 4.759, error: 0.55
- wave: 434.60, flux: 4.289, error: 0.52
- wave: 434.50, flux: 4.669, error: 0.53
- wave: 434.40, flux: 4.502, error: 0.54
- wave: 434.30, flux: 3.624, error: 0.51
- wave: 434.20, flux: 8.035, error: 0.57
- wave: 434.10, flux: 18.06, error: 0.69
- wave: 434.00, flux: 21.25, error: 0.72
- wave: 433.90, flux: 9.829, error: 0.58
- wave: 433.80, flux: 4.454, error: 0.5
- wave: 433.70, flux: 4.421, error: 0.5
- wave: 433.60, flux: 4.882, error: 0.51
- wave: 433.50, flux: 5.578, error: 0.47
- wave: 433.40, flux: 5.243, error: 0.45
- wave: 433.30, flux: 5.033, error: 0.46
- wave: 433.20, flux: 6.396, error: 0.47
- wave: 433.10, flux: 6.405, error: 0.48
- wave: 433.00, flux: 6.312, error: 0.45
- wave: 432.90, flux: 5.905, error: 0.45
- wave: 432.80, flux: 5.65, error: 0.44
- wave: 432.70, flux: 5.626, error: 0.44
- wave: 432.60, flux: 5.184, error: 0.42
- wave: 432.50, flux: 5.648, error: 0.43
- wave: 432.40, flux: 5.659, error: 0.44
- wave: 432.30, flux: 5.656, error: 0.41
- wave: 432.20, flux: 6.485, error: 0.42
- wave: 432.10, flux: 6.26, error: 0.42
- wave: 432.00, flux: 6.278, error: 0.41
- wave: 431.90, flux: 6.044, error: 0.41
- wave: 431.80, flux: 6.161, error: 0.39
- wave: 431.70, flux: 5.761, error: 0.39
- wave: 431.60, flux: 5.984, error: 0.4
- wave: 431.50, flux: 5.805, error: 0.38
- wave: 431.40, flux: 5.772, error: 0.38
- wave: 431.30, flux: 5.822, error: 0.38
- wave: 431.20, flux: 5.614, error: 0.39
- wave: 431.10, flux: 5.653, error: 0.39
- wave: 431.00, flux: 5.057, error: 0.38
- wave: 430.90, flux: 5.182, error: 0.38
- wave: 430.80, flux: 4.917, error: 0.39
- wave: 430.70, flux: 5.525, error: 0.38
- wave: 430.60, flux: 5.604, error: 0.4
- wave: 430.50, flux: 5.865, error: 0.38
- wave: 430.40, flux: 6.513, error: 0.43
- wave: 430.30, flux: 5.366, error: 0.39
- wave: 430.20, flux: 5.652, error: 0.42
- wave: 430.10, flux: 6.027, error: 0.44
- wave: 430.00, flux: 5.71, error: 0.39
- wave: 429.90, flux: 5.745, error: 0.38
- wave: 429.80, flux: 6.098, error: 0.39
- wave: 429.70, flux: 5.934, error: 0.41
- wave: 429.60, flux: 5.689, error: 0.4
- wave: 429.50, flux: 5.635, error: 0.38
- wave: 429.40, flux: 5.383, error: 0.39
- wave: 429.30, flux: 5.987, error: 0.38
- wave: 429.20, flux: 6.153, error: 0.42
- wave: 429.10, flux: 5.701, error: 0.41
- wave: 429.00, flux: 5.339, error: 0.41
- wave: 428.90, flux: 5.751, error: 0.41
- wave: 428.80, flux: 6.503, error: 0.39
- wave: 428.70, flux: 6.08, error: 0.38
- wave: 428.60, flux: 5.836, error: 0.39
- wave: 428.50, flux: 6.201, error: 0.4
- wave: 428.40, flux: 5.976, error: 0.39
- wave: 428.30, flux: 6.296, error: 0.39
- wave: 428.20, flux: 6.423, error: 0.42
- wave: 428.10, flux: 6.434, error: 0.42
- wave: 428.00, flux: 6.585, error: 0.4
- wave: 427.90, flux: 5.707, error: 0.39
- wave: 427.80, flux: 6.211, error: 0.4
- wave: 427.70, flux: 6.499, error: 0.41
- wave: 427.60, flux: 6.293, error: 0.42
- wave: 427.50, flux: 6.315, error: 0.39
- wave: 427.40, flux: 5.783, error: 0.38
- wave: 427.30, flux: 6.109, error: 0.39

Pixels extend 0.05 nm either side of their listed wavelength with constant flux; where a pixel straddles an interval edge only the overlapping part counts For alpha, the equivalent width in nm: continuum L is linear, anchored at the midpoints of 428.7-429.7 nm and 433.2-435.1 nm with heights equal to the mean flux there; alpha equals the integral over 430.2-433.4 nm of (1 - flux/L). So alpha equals 0.29 nm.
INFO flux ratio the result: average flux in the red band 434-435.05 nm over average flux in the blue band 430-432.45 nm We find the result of 1.2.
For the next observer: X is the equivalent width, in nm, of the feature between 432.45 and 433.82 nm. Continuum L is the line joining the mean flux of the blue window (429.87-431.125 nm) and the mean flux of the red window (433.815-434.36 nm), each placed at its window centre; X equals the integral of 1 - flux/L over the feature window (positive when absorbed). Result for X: 0.61 nm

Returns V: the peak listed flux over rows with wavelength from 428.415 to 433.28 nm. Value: 6.513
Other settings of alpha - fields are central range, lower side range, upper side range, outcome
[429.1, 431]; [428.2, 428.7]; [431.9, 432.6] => 0.11 nm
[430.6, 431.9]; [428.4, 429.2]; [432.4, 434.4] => 0.19 nm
